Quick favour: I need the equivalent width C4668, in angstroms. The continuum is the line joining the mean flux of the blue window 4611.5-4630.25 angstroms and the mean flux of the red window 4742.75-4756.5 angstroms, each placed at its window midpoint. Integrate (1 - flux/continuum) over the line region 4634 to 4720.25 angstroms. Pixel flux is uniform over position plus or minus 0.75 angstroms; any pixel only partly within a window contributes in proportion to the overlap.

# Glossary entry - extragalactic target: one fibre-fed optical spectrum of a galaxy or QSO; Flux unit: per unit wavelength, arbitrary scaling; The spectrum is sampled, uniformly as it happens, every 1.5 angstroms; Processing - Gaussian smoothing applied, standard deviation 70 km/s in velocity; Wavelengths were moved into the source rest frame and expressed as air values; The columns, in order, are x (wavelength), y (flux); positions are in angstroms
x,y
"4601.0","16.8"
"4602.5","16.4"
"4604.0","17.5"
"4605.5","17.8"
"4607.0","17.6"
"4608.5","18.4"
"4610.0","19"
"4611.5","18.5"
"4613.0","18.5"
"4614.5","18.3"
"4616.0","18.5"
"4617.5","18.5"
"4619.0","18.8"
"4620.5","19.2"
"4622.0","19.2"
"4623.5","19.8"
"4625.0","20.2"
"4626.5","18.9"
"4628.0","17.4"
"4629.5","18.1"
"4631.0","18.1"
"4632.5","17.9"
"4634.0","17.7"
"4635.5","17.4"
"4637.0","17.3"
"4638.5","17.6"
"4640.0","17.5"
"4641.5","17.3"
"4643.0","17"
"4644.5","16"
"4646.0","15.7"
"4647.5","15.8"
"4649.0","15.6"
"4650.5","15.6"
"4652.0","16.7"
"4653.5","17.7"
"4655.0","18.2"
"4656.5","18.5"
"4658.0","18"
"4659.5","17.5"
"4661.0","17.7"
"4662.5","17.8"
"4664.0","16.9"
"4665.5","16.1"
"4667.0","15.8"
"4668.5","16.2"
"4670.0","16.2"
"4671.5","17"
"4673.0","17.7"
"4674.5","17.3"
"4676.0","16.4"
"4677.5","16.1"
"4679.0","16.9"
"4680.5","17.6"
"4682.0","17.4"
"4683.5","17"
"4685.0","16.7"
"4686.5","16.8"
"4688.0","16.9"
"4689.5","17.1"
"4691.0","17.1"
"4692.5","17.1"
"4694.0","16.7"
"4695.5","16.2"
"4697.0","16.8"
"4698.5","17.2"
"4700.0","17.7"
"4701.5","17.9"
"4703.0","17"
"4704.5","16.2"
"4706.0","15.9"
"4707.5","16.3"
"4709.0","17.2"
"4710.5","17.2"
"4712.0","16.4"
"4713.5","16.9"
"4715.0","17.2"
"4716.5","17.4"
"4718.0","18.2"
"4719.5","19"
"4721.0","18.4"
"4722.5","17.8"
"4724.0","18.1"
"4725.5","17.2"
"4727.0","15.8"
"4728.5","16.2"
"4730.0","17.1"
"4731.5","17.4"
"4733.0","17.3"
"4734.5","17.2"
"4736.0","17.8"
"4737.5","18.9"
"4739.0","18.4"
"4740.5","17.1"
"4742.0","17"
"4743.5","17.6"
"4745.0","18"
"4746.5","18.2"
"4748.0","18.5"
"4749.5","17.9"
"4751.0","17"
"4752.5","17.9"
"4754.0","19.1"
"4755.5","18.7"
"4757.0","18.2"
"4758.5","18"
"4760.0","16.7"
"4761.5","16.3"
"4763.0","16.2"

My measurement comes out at 6.90 angstroms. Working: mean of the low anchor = 18.8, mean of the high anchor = 18.1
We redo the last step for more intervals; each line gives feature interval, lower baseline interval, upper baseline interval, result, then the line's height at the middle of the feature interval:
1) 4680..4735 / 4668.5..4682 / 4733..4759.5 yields 0.8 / 17.4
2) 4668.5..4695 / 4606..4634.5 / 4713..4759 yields 1.8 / 18.1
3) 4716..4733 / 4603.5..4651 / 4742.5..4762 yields 0.3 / 17.9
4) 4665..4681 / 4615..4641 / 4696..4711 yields 0.8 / 17.5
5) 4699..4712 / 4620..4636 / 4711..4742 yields 0.6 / 17.7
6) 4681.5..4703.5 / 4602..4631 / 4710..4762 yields 1.1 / 17.9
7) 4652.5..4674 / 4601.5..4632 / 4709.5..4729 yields 0.9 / 17.9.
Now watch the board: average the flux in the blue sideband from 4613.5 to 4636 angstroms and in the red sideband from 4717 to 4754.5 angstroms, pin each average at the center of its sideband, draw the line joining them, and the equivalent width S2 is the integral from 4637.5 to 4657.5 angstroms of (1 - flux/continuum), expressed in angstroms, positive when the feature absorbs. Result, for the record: 1.6 angstroms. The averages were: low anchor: 18.5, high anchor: 17.7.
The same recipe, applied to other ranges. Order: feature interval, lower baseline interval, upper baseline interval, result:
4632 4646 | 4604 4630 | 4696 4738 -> 0.8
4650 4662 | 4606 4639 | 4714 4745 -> 0.4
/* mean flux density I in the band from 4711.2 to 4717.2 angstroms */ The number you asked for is 17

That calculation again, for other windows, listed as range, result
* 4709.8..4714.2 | 16.8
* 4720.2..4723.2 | 18.1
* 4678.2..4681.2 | 17.2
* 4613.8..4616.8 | 18.4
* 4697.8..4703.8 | 17.4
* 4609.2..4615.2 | 18.6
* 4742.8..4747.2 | 17.9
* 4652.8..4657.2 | 18.1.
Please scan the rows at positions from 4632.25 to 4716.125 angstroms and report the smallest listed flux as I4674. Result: 15.6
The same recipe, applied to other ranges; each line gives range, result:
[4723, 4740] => 15.8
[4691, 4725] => 15.9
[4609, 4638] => 17.3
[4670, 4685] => 16.1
